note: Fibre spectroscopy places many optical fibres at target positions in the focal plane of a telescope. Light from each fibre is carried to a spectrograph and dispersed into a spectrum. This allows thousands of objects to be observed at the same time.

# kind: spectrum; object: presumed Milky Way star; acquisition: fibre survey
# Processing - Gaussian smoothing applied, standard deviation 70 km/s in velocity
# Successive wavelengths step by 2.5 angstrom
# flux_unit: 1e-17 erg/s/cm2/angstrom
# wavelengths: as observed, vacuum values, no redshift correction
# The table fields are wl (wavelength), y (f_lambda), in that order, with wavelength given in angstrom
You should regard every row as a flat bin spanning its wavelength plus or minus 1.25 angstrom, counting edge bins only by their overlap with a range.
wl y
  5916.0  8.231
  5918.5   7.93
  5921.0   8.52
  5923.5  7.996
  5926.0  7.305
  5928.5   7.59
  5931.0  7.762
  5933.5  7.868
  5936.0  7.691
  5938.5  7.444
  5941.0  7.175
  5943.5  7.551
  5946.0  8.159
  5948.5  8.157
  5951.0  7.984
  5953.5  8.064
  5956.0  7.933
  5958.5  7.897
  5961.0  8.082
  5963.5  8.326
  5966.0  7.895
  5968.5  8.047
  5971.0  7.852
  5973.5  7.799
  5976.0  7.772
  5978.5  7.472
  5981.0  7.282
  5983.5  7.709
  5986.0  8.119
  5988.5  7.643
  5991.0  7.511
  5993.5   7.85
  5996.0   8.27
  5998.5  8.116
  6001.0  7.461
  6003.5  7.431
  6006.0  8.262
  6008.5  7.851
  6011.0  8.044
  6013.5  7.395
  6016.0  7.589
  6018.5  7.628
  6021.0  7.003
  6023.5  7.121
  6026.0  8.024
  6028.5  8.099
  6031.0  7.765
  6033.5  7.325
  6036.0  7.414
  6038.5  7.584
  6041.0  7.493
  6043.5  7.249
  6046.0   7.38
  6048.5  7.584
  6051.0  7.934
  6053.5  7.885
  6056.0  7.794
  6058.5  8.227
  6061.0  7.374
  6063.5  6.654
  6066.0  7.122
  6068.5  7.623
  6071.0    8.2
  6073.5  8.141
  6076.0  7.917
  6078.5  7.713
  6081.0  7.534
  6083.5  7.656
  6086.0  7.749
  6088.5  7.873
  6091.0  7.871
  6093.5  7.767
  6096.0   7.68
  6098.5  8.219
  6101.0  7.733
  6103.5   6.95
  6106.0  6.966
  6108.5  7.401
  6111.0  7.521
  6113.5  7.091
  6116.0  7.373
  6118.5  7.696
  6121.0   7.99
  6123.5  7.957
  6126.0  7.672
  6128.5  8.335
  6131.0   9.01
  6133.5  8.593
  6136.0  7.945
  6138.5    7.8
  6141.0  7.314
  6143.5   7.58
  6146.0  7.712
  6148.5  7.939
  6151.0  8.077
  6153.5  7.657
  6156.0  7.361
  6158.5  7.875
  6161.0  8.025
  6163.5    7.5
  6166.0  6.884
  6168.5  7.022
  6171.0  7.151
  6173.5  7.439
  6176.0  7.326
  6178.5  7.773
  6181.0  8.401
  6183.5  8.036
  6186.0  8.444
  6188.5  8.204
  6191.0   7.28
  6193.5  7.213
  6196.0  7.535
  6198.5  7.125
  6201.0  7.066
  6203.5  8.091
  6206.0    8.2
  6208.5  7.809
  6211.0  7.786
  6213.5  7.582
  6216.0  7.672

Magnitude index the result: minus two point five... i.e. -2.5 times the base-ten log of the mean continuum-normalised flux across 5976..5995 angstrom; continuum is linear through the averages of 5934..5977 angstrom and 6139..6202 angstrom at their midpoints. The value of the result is 0.02 mag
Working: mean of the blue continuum 7.87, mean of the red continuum 7.6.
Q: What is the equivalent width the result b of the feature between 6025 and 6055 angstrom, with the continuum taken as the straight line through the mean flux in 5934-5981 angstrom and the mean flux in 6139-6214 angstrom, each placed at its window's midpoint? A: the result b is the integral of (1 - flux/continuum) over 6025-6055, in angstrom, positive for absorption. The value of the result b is 0.47 angstrom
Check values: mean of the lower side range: 7.84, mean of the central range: 7.64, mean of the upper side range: 7.65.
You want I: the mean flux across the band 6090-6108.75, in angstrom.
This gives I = 7.58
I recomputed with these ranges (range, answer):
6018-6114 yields 7.6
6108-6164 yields 7.81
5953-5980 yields 7.91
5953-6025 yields 7.77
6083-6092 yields 7.8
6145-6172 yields 7.57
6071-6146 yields 7.77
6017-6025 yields 7.29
